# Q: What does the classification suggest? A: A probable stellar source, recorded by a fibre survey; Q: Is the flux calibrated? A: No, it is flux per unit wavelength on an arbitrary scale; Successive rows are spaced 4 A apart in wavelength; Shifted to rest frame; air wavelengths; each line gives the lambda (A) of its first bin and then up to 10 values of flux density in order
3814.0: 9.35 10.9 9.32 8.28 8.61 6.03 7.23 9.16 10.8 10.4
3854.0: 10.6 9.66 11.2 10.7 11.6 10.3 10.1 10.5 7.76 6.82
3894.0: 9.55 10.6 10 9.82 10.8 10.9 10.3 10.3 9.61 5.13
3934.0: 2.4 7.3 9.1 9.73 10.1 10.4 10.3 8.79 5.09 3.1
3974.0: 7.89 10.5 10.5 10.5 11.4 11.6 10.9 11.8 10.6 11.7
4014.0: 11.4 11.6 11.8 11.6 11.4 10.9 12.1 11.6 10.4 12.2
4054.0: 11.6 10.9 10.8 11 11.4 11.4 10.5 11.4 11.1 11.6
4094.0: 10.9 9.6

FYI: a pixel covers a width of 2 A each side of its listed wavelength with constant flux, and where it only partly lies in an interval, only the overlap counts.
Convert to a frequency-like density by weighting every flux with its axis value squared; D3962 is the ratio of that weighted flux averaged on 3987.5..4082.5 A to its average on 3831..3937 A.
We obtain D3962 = 1.32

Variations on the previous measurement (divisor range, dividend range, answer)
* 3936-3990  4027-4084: 1.34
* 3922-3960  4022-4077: 1.43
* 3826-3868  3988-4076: 1.33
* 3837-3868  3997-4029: 1.23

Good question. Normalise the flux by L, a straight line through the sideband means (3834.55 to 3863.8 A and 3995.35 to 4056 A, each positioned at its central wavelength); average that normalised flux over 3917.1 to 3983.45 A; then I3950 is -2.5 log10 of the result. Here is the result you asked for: 0.28 mag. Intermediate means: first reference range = 9.67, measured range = 8.21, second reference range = 11.4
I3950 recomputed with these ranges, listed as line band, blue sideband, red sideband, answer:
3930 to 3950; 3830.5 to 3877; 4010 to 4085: 0.403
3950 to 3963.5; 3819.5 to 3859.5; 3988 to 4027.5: 0.084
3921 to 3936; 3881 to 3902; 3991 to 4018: 0.421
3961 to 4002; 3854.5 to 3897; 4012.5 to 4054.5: 0.197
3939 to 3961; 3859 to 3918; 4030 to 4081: 0.079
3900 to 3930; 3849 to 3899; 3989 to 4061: 0.048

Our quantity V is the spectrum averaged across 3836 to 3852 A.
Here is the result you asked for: 9.4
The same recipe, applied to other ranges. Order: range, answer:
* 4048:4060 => 11.6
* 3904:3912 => 10.3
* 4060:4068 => 10.9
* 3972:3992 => 10.2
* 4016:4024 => 11.7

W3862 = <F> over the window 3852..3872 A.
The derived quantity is 10.8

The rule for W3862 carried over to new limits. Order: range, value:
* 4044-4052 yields 11.3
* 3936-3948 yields 8.71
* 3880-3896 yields 8.66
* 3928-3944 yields 5.98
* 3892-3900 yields 10.1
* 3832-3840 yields 6.63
